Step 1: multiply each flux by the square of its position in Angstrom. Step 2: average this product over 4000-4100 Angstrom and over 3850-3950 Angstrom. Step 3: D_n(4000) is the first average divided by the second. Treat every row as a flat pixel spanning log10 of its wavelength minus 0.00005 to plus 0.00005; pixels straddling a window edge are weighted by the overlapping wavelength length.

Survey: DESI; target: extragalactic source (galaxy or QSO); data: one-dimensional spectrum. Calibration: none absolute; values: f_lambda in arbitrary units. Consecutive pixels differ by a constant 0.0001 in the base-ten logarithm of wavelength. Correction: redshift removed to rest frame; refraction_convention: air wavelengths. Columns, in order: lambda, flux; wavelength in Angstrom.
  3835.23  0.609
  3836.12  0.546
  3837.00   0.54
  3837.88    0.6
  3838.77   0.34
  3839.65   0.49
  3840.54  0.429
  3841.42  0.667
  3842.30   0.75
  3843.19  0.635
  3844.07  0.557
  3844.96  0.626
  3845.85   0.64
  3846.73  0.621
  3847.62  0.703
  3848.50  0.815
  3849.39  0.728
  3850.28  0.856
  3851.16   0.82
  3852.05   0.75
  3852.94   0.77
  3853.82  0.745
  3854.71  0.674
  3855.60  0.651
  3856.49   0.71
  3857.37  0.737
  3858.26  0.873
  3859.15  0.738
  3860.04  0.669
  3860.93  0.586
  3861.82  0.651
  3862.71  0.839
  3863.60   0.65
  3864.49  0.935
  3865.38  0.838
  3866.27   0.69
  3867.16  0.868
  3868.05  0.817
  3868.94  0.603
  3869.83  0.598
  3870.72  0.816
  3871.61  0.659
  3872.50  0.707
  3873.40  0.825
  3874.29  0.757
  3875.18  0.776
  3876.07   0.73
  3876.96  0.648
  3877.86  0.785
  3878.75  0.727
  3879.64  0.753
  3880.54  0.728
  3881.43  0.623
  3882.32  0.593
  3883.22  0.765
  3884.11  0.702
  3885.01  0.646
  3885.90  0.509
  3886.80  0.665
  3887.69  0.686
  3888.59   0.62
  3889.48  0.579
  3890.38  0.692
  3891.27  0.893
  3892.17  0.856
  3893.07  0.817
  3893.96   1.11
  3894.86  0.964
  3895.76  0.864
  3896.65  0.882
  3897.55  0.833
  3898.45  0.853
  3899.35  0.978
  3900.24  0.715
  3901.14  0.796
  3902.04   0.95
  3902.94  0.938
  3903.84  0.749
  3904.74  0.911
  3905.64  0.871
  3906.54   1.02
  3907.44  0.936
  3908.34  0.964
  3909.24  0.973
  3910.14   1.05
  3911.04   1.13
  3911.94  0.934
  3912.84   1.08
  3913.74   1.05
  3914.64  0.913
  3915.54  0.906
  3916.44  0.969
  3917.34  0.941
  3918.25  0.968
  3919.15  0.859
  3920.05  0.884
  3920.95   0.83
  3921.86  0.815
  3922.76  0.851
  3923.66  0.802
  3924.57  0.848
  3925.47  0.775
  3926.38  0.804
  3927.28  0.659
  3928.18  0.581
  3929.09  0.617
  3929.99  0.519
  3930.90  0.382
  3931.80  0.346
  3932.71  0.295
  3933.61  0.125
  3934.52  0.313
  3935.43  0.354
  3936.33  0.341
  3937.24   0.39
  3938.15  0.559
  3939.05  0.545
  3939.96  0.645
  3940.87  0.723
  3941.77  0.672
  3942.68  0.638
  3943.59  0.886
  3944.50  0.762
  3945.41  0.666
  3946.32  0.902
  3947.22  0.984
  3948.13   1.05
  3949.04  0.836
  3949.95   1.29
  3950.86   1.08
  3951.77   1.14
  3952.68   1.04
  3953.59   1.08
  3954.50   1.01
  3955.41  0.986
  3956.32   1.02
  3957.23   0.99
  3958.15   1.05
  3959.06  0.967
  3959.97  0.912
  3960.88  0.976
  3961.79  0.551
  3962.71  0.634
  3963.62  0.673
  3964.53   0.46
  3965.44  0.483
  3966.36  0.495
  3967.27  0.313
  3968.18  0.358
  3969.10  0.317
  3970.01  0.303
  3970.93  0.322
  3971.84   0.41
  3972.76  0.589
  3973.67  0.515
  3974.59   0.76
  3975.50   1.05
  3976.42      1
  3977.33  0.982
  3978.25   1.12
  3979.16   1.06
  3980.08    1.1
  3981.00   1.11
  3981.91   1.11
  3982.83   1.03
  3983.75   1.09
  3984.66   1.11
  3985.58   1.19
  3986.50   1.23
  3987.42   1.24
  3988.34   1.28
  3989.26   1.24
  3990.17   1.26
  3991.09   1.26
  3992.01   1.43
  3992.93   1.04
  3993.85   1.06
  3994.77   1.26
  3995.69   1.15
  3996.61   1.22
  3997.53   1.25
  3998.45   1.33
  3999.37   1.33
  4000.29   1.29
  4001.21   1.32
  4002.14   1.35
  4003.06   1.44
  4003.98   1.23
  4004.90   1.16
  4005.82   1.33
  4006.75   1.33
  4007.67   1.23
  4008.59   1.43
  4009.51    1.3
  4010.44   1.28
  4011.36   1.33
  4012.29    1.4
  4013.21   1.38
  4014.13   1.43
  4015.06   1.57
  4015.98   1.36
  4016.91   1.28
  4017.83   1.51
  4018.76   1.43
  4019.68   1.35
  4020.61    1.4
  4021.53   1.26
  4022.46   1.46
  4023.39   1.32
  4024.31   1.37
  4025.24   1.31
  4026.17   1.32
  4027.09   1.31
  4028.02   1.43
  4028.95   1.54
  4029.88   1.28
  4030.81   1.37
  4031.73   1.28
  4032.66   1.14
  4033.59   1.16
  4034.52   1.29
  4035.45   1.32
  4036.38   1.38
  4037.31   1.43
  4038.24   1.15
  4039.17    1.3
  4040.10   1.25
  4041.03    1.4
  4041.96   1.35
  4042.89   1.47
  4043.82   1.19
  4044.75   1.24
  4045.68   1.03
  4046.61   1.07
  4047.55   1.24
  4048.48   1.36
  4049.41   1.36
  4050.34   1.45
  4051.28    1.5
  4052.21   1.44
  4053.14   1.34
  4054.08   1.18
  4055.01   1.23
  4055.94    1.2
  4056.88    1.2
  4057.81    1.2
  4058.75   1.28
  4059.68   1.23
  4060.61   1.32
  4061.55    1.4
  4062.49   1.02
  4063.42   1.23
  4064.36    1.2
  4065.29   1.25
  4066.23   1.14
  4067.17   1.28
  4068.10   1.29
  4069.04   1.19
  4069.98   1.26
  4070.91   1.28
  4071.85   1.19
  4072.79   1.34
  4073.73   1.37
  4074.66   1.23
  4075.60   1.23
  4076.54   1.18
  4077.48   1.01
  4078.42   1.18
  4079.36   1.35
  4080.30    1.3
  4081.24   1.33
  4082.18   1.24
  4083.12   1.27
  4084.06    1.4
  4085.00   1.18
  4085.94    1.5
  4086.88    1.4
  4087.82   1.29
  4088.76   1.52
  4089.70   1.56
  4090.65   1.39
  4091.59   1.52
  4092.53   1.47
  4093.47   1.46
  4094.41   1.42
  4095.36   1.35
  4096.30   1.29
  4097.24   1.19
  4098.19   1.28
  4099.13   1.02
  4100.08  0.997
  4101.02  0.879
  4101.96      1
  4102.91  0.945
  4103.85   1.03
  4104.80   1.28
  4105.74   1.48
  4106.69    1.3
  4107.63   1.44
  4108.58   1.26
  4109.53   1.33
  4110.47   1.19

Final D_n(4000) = 1.85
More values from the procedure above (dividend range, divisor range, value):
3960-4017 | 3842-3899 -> 1.51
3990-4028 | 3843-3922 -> 1.77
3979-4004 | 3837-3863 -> 1.94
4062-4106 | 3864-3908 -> 1.78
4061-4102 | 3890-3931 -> 1.60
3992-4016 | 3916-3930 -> 1.69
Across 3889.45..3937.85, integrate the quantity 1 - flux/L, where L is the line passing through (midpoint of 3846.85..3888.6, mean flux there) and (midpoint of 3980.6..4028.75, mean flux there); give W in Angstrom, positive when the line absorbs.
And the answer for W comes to 6.1 Angstrom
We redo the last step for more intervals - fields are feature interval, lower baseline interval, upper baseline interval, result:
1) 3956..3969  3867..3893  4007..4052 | 4.4 Angstrom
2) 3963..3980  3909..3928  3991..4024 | 7.7 Angstrom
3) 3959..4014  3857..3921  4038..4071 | 3.2 Angstrom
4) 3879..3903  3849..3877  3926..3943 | -4.9 Angstrom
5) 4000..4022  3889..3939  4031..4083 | -4.8 Angstrom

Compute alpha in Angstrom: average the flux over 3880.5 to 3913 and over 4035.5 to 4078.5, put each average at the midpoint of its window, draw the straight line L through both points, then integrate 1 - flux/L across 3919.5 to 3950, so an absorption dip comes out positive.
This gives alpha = 9.0 Angstrom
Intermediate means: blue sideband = 0.834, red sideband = 1.26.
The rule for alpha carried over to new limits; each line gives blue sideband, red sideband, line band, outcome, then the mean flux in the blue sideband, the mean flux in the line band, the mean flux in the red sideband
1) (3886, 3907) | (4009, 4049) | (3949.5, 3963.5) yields 1.0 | 0.831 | 0.974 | 1.33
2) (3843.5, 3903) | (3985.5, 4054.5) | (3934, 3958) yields 5.3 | 0.748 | 0.805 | 1.31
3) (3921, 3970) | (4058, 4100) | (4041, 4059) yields -1.9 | 0.705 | 1.28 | 1.29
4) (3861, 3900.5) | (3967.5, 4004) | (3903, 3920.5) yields -2.4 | 0.754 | 0.953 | 1.04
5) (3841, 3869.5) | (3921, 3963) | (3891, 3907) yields -3.3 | 0.725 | 0.888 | 0.75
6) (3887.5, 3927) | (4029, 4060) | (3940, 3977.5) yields 9.3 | 0.884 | 0.774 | 1.29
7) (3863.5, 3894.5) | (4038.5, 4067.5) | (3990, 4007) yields -2.5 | 0.735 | 1.26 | 1.27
